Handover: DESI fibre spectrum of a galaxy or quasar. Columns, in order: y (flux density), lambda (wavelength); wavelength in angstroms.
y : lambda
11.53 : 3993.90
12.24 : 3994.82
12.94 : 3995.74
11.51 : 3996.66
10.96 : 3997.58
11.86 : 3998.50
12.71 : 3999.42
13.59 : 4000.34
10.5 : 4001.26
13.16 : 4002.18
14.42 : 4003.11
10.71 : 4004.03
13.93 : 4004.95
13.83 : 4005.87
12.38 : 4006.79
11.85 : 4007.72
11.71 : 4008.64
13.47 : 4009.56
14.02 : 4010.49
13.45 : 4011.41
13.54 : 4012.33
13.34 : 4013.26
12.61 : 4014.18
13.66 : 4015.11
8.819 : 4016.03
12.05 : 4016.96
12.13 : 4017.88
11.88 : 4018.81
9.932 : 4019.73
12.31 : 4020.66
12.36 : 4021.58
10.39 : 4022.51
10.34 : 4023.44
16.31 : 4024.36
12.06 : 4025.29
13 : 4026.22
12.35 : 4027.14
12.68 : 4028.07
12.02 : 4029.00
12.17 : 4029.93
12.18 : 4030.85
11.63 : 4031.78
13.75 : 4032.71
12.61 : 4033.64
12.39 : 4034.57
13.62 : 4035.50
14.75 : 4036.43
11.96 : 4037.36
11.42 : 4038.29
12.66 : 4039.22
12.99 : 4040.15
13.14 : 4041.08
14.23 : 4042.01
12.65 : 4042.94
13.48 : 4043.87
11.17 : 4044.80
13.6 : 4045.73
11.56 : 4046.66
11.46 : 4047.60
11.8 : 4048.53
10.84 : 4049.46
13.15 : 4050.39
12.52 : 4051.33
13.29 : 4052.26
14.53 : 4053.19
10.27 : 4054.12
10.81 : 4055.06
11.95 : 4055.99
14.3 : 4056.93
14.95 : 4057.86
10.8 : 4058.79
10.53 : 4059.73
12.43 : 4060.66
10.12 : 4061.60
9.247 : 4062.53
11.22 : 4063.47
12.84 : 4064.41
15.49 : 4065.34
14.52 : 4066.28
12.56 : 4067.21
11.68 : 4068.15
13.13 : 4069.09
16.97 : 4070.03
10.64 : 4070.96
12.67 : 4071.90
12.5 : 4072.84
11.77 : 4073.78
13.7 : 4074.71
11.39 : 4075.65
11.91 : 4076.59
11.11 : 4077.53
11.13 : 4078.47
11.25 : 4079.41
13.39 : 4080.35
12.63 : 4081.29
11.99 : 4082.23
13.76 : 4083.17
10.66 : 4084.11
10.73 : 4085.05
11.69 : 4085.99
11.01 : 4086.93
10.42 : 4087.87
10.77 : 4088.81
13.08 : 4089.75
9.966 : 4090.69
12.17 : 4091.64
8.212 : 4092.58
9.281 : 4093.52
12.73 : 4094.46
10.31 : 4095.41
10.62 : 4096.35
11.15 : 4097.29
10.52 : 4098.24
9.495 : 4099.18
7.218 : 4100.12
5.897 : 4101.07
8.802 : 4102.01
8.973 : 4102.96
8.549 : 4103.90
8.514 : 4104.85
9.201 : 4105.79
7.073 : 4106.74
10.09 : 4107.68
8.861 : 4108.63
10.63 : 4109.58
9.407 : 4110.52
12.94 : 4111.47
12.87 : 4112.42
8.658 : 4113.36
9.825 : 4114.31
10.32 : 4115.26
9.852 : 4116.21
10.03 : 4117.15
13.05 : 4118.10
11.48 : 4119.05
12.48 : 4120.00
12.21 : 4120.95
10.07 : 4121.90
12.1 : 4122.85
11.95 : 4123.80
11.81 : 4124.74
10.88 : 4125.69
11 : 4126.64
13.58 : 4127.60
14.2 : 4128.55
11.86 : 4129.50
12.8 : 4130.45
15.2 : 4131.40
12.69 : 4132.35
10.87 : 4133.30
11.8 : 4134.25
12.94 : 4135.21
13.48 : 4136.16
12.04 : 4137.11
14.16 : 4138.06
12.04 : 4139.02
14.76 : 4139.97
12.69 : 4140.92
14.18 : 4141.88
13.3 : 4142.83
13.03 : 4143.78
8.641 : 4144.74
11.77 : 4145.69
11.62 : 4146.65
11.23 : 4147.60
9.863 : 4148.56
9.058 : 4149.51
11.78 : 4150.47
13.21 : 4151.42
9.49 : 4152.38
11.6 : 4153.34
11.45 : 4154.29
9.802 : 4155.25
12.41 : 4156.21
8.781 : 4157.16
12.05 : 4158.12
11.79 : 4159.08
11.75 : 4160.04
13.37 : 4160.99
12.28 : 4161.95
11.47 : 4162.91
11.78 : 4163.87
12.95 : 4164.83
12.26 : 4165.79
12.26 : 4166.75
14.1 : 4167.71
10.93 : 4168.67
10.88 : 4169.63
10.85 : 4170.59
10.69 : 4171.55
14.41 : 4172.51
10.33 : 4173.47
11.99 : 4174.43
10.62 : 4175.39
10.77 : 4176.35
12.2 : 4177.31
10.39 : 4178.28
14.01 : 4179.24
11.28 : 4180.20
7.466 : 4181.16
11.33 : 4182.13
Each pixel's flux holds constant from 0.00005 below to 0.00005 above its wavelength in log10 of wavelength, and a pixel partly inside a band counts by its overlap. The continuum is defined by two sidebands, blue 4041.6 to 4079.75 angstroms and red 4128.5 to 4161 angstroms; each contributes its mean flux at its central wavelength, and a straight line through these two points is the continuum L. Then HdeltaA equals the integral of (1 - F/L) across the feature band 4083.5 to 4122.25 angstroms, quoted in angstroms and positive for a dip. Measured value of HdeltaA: 6.1 angstroms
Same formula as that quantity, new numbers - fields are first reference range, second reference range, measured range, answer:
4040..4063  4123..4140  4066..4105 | 3.8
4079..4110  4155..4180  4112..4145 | -3.4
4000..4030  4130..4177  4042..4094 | 0.9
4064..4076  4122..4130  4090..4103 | 3.0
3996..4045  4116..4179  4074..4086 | 0.3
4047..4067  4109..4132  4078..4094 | 0.9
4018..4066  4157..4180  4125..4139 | -0.8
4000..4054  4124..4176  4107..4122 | 1.7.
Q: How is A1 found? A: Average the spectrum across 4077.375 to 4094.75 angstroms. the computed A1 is 11.4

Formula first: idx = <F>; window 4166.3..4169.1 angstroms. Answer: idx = 12.5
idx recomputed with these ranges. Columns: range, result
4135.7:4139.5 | 12.9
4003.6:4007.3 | 12.7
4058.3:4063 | 10.7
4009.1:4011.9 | 13.7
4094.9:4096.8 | 10.5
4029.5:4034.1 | 12.5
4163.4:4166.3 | 12.3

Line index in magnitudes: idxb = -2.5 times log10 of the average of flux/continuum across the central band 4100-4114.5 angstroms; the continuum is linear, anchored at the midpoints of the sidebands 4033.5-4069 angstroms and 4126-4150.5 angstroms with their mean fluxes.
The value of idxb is 0.315 mag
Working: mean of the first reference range 12.5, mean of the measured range 9.25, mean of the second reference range 12.3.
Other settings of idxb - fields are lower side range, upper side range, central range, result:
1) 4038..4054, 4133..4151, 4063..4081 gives -0.01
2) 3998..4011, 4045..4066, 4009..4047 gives -0.01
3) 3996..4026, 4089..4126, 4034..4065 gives -0.07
